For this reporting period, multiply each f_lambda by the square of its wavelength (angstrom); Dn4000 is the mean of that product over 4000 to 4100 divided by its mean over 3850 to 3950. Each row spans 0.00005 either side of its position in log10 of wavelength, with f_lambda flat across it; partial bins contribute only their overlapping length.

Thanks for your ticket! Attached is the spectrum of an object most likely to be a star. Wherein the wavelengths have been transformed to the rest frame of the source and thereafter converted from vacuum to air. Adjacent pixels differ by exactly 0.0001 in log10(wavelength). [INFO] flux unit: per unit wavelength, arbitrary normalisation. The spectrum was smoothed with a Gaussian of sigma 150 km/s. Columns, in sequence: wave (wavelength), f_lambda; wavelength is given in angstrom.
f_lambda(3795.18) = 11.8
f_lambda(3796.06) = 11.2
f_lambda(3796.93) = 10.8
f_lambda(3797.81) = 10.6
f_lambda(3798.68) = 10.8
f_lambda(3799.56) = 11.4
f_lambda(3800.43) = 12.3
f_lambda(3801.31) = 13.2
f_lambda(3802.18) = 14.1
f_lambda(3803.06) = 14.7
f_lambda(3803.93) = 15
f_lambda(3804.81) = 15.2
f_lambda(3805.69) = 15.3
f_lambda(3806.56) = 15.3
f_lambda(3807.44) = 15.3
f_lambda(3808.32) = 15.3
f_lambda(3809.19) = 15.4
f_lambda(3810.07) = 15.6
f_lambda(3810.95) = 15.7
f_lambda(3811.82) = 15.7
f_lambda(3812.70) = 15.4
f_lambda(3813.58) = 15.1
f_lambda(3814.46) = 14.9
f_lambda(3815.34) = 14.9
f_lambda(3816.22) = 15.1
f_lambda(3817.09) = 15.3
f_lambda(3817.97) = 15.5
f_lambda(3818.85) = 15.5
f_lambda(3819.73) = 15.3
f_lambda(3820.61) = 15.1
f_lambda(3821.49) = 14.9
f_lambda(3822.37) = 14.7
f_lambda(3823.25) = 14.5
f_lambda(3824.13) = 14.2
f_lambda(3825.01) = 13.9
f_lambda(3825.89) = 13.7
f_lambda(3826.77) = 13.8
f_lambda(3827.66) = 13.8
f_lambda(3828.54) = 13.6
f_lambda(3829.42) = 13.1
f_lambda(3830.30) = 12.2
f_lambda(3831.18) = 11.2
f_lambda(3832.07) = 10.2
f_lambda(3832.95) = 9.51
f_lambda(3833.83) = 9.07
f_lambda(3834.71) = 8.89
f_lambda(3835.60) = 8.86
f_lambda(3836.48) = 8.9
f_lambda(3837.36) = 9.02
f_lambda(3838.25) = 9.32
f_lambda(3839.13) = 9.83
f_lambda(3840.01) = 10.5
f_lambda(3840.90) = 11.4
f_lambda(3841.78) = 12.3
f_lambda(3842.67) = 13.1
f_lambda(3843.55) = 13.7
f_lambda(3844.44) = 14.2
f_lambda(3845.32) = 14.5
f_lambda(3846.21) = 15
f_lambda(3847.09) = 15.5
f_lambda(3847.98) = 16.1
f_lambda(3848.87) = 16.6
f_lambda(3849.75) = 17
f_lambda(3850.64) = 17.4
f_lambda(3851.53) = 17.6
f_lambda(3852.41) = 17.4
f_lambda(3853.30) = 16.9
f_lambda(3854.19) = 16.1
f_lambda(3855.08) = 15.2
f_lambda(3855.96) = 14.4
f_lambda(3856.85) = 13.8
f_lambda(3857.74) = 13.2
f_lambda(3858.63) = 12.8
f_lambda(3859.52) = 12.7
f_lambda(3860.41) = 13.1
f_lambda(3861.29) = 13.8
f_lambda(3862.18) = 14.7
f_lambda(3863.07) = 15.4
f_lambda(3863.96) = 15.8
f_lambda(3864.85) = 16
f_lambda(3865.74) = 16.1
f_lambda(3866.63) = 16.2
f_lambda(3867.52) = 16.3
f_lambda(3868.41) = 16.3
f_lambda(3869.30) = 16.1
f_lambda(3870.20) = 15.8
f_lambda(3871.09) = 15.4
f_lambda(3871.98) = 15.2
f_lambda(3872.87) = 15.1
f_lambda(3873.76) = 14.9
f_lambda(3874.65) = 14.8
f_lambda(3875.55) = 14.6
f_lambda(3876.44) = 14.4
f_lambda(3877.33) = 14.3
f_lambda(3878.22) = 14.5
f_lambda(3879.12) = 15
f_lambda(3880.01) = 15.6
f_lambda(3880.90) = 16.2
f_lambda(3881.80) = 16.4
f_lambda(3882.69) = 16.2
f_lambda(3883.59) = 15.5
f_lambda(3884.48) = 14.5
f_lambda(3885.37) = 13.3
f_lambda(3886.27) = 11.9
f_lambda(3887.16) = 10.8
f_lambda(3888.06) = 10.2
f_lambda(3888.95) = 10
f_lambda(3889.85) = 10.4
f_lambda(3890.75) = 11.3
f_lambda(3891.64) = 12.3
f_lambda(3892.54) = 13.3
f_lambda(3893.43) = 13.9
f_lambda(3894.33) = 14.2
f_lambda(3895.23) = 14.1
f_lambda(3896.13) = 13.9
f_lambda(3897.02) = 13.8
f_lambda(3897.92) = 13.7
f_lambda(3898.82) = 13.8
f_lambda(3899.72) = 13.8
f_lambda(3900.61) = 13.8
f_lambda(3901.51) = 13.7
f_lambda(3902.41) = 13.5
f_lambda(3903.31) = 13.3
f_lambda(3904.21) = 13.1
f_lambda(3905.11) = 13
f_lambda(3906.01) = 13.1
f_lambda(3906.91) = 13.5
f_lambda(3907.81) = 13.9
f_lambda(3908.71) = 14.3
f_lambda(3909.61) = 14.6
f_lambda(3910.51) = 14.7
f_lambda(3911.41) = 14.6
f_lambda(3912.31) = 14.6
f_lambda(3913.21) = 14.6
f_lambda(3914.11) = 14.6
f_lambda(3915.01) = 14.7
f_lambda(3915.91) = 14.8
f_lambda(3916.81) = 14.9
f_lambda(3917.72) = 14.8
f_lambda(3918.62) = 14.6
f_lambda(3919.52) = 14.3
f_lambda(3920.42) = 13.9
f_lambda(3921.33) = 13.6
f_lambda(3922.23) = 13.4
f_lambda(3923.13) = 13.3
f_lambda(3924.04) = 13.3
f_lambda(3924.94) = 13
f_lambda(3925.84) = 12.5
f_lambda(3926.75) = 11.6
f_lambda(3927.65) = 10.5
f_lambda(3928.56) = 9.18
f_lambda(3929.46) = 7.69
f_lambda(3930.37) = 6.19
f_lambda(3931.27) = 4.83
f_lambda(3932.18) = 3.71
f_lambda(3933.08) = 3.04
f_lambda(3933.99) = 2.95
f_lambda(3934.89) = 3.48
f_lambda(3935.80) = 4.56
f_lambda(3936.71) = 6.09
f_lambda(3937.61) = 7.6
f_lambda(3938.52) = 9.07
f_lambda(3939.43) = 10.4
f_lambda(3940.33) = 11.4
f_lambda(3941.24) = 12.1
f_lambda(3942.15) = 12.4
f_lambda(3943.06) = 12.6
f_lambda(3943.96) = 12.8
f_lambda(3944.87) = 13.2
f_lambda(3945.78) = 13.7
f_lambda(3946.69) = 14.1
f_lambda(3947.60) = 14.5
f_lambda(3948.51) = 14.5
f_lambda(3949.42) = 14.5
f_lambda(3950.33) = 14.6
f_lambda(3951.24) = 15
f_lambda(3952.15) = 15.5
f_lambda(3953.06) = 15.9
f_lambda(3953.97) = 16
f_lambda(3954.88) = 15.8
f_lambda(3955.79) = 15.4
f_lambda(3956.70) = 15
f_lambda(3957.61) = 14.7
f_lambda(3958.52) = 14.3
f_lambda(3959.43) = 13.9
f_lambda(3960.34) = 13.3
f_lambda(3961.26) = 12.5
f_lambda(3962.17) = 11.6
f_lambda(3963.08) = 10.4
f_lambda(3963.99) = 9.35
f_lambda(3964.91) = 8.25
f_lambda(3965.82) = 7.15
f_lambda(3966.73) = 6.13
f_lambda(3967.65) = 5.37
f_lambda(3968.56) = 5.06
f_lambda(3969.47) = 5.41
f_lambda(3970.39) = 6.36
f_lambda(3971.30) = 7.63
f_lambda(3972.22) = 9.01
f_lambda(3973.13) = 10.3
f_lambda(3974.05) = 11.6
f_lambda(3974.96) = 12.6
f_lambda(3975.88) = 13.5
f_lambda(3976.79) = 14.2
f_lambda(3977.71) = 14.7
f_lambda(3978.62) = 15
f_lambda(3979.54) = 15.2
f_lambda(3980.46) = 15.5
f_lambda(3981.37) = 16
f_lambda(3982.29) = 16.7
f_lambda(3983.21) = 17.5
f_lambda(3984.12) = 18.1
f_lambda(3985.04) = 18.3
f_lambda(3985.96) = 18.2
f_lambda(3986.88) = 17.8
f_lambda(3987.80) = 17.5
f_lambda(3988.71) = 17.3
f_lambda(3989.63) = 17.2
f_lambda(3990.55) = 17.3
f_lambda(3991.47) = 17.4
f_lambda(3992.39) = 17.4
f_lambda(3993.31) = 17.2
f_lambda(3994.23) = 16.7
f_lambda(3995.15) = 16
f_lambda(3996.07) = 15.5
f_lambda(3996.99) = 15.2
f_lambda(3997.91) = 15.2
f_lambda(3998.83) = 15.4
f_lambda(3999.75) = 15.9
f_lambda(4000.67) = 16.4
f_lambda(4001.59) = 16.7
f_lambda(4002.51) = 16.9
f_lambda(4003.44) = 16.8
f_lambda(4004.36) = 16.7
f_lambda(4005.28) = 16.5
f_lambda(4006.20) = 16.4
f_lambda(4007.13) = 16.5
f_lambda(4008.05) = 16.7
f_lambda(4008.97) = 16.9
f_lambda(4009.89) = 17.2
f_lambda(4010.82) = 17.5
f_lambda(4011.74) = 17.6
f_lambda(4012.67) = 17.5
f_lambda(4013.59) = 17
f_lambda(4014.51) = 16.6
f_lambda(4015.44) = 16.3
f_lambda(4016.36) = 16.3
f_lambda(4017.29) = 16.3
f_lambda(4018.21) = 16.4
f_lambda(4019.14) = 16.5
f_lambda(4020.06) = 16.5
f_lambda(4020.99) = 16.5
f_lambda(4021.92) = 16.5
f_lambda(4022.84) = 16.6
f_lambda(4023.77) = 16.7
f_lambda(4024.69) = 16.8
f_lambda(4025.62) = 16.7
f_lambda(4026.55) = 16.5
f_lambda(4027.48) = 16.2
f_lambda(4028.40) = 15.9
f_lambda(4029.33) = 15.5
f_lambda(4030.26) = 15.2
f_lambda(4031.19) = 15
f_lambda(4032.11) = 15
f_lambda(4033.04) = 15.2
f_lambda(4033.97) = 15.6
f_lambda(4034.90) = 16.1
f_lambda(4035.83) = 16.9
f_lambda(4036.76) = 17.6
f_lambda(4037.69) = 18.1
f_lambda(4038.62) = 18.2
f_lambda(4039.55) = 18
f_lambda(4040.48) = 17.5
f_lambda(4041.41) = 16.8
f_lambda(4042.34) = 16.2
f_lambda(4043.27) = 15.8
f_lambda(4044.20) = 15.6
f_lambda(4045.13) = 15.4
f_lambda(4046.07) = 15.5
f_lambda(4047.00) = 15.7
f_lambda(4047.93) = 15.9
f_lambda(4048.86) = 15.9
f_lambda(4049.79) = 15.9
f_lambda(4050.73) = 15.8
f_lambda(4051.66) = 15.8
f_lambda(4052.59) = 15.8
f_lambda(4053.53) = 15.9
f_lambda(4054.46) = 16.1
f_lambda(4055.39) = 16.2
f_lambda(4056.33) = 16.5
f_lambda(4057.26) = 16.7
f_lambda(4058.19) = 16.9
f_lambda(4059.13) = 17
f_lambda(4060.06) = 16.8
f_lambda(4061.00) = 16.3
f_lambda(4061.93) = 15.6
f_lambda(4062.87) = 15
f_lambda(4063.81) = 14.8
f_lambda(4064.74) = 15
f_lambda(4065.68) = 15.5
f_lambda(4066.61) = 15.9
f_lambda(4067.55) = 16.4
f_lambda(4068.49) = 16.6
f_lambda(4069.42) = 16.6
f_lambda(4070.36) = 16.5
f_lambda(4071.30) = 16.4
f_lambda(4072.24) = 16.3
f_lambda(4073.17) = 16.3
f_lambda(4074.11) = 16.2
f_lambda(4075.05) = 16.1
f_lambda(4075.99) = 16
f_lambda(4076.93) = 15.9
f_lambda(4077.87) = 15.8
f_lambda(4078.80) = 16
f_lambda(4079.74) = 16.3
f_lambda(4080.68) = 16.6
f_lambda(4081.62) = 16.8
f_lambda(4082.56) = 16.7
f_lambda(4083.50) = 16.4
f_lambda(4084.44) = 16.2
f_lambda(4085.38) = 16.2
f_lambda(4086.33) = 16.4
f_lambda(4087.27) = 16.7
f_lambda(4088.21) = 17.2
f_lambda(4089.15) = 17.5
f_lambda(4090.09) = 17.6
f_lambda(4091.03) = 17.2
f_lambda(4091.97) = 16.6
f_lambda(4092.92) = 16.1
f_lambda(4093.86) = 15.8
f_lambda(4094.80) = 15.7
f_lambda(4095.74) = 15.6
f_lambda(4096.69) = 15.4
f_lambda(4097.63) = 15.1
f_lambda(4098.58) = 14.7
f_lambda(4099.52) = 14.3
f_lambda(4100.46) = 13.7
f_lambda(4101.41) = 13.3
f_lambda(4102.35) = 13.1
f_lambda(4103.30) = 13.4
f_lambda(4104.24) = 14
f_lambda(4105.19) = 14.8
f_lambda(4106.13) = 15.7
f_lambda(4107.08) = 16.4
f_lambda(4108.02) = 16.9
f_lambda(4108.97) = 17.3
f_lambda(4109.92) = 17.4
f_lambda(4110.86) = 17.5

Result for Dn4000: 1.34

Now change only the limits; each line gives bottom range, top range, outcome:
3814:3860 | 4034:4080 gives 1.34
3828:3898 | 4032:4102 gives 1.30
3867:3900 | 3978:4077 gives 1.25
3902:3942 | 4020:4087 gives 1.52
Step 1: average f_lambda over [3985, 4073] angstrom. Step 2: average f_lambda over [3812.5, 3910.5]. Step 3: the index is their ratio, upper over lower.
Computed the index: 1.2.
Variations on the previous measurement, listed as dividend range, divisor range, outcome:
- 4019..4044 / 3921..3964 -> 1.43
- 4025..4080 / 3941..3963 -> 1.15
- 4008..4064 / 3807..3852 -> 1.20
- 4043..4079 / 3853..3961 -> 1.21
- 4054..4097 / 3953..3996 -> 1.20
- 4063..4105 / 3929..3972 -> 1.52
